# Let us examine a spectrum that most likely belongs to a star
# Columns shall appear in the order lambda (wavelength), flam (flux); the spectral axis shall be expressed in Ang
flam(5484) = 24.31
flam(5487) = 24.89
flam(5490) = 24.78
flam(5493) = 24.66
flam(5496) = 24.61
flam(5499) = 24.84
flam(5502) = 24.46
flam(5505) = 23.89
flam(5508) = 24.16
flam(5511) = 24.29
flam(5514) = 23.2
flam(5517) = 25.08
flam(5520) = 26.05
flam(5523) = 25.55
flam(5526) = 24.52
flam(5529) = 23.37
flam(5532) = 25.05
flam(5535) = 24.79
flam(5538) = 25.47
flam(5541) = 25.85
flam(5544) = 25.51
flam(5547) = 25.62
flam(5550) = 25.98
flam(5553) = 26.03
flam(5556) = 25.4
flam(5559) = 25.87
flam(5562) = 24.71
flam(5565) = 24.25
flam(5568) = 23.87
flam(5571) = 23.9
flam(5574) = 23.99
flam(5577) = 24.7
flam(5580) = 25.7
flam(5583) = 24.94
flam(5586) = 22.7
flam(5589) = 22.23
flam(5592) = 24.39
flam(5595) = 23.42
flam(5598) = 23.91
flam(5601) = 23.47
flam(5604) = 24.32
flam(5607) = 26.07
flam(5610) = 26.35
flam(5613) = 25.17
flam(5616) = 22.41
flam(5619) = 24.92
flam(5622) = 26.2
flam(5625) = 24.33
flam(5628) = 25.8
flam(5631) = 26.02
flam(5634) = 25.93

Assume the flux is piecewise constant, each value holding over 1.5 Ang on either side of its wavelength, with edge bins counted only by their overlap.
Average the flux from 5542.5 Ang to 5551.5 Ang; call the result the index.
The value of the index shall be 25.7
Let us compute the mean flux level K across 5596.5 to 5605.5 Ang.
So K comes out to 23.9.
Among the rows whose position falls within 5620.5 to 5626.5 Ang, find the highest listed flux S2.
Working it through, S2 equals 26.2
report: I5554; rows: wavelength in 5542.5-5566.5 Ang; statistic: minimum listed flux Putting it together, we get 24.25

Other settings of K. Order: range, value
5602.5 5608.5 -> 25.2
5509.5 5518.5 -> 24.2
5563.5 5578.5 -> 24.1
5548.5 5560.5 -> 25.8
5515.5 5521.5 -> 25.6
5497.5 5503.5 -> 24.6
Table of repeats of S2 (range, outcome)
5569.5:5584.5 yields 25.7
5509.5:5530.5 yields 26.05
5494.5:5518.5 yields 25.08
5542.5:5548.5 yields 25.62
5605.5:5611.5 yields 26.35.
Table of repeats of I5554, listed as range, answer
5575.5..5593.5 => 22.23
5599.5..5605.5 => 23.47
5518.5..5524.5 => 25.55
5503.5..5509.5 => 23.89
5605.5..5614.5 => 25.17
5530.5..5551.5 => 24.79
